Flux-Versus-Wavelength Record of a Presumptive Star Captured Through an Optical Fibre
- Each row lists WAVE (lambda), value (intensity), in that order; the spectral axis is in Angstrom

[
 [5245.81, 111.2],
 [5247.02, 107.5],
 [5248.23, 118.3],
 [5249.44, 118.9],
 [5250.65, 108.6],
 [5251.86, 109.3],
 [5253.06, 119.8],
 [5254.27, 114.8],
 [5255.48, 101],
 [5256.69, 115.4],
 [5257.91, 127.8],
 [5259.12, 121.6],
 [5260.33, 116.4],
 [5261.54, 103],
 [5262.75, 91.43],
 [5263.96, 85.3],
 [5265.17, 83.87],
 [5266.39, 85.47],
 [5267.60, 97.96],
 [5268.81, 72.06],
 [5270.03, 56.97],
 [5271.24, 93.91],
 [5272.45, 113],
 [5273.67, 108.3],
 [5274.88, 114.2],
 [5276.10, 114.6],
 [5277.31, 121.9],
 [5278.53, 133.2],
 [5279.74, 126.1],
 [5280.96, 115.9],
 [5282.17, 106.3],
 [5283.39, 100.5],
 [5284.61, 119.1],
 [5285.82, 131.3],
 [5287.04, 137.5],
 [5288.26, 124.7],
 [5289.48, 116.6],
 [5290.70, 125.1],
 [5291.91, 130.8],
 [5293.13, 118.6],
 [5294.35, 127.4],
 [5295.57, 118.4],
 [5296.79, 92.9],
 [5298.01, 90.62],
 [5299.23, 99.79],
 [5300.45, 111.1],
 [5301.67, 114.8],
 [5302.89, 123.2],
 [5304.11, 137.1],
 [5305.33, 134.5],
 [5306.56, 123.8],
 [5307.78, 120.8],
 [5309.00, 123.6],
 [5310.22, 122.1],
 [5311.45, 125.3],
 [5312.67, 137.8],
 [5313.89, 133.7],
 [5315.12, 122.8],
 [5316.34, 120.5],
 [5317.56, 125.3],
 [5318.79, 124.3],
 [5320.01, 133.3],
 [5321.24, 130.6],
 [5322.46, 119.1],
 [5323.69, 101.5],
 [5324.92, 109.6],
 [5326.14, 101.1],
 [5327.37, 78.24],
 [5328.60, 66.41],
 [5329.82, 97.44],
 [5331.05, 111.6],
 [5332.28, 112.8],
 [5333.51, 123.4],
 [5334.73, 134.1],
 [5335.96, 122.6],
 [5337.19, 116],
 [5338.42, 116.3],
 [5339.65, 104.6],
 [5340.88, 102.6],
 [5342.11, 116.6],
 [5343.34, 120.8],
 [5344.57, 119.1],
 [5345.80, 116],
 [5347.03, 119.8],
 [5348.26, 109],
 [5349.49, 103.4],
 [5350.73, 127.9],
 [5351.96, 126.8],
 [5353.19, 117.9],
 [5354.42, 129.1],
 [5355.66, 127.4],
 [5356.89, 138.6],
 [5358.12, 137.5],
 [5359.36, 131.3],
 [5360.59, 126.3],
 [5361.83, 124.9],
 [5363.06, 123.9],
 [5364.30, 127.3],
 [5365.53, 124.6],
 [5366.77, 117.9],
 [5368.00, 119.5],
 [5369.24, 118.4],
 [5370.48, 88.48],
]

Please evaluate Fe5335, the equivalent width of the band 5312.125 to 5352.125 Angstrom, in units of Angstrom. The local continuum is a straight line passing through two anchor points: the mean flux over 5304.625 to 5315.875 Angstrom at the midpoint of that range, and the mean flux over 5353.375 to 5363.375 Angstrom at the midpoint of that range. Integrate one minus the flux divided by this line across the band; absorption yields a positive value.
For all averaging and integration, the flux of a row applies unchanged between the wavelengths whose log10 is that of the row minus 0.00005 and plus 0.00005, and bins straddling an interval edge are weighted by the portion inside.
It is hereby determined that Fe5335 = 4.1 Angstrom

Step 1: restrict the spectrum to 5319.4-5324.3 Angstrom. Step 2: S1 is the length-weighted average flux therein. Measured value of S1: 121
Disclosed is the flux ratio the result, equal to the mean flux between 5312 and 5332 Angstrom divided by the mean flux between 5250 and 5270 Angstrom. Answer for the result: 1.11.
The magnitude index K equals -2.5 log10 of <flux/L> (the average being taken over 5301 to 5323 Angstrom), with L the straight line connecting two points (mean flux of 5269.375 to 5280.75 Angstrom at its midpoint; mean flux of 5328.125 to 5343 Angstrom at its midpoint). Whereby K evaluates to -0.15 mag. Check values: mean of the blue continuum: 109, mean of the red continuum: 111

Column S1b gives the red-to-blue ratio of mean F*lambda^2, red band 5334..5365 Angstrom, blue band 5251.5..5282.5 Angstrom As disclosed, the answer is 1.2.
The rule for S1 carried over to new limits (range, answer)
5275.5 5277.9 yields 118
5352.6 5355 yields 124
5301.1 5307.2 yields 127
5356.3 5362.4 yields 132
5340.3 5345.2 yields 115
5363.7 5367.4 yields 123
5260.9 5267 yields 90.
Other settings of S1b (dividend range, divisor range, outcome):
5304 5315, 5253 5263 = 1.16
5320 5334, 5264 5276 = 1.17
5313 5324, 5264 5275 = 1.40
